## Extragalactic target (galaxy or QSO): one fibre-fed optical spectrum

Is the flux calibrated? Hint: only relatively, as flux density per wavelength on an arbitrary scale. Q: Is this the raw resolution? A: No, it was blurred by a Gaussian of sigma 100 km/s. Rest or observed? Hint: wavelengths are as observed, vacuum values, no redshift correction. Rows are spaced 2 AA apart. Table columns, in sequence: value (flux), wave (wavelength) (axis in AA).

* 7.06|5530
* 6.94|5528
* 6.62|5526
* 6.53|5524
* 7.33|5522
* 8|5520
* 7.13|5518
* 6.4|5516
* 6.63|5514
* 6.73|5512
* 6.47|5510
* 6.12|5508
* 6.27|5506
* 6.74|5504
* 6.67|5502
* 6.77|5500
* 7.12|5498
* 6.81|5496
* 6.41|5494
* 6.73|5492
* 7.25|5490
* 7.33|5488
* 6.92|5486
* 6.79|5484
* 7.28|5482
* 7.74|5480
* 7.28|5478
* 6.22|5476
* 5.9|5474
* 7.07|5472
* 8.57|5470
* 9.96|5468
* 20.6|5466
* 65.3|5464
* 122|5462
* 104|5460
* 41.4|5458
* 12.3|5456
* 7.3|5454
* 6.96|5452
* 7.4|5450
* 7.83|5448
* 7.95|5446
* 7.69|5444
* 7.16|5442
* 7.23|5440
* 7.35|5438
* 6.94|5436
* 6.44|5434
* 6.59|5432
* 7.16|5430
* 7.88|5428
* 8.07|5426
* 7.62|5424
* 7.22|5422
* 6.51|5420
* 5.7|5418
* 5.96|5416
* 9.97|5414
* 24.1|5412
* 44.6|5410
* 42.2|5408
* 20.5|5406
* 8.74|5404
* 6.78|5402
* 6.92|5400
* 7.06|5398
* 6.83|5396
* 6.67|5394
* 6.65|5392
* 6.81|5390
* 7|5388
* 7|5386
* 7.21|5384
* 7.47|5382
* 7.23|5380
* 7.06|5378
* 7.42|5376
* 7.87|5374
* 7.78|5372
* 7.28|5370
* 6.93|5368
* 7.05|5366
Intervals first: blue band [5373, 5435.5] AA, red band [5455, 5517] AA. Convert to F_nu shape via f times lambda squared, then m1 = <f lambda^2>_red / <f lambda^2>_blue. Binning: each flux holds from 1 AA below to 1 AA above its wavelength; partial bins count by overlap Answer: 1.70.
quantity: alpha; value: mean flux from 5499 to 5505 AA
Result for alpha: 6.73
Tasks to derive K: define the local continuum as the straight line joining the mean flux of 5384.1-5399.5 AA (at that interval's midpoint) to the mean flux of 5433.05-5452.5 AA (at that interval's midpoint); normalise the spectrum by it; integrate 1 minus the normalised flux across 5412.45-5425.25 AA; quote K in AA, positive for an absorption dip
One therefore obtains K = -1.5 AA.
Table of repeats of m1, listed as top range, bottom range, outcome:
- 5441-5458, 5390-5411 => 0.67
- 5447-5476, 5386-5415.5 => 2.13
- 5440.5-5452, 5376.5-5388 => 1.07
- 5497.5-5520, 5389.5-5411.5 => 0.45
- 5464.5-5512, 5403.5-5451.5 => 0.72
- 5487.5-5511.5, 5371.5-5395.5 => 0.98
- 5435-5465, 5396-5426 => 2.02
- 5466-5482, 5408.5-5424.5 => 0.57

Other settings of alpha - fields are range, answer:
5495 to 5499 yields 6.96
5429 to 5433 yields 6.88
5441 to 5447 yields 7.6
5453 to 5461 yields 41.2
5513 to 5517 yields 6.52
